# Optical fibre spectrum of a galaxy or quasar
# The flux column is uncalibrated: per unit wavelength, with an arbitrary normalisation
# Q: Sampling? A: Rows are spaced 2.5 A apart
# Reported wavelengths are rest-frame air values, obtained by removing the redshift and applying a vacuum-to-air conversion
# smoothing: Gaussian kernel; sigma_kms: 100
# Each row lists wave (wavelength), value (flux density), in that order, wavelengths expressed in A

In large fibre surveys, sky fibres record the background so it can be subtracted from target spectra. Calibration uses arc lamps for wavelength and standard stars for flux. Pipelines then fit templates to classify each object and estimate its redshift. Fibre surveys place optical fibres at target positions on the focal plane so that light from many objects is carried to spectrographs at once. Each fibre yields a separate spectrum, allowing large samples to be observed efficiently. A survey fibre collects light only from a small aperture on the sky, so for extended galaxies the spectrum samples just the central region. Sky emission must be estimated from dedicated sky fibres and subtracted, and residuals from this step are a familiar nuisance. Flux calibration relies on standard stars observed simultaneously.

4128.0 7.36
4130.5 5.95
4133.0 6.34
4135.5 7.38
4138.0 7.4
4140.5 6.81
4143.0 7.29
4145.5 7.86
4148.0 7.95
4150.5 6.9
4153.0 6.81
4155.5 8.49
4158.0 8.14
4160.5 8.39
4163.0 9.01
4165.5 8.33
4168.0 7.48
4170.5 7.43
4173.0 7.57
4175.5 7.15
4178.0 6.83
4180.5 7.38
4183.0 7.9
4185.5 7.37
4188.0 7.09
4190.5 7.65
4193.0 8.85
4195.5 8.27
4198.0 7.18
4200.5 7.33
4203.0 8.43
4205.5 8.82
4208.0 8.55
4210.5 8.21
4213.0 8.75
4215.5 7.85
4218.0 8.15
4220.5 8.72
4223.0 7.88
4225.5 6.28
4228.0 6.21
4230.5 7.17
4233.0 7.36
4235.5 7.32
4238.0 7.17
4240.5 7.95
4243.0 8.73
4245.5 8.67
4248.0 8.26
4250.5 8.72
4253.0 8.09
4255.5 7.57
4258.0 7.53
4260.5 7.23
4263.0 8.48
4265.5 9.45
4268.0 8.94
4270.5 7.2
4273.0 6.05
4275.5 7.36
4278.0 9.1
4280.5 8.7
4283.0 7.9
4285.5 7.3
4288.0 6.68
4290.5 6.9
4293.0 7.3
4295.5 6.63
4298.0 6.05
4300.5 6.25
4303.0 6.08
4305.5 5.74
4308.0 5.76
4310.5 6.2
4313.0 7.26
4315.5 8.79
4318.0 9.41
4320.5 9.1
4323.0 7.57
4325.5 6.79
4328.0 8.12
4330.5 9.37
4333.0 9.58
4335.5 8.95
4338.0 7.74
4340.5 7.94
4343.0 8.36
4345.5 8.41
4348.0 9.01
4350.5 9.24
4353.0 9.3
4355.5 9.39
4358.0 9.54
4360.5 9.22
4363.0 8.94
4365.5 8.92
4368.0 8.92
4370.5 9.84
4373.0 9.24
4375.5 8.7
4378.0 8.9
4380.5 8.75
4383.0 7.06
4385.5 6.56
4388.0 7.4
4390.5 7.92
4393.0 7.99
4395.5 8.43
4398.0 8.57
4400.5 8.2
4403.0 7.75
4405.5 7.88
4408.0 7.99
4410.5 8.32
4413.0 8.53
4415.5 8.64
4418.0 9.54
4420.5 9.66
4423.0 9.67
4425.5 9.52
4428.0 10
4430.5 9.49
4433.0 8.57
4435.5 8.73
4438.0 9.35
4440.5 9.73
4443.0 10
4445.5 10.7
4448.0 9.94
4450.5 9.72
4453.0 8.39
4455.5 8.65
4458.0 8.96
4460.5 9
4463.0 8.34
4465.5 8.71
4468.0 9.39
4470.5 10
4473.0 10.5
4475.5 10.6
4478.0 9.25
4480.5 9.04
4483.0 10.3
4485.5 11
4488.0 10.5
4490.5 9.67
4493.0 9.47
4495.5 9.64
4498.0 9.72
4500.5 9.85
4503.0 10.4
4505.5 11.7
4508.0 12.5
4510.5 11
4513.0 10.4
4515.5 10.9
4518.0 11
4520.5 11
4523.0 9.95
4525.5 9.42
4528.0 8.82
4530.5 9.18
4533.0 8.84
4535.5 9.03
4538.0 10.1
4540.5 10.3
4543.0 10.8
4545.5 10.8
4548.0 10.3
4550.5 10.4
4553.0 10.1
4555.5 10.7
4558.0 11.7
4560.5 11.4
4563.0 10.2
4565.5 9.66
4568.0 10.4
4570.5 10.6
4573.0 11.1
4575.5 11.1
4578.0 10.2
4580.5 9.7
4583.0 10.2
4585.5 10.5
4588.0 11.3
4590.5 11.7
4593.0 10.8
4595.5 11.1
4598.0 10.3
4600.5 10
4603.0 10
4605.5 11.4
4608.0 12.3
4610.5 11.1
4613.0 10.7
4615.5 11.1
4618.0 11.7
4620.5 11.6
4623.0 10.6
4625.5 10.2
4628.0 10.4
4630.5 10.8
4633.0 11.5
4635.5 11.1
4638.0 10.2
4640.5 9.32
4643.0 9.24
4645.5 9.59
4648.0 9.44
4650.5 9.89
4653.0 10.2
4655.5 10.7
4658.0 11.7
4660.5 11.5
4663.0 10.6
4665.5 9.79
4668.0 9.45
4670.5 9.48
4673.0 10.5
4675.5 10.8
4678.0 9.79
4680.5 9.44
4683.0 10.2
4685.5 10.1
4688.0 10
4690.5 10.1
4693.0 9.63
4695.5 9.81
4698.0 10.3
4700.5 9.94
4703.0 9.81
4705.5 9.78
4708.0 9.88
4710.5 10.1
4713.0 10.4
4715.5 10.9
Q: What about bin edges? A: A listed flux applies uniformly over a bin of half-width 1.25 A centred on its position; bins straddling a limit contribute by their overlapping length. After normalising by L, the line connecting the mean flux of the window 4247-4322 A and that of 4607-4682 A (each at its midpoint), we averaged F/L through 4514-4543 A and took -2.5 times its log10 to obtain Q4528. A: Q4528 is -0.04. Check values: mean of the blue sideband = 7.53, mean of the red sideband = 10.5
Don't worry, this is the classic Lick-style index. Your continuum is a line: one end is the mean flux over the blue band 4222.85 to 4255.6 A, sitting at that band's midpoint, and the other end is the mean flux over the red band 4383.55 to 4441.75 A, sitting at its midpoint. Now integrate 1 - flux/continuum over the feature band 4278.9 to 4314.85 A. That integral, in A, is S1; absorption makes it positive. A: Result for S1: 5.19 A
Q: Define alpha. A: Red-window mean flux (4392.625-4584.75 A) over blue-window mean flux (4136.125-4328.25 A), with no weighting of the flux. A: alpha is 1.28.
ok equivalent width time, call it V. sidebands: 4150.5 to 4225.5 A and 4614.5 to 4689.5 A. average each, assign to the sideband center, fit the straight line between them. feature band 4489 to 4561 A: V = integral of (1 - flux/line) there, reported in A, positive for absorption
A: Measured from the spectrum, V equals -4.60 A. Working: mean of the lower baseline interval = 7.89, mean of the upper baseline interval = 10.4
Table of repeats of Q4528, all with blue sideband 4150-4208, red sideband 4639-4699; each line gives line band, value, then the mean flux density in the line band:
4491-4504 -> -0.060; 9.8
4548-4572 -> -0.108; 10.6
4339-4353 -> -0.008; 8.64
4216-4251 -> 0.044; 7.74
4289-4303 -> 0.258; 6.58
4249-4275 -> 0.037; 7.91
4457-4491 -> -0.058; 9.67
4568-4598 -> -0.112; 10.7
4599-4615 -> -0.119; 10.9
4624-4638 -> -0.090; 10.7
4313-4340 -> 0.002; 8.47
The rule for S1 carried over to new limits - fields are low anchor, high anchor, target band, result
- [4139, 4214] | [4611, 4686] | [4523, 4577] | -2.0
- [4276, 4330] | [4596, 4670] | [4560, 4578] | -1.2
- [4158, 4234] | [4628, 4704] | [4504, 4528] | -3.5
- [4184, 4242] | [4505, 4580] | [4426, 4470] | 1.7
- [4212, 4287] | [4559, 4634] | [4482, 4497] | -0.3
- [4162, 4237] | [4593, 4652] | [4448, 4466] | 1.1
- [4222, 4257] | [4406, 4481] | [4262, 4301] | 2.2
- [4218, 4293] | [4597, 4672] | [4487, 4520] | -3.3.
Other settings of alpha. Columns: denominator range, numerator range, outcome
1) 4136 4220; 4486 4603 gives 1.33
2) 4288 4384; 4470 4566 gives 1.26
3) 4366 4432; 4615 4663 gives 1.23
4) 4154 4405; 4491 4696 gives 1.31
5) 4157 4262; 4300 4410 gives 1.05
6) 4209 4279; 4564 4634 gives 1.37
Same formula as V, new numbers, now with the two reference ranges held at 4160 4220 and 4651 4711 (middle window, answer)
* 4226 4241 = 1.9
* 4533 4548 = -0.9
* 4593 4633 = -4.3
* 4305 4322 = 1.9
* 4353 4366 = -0.8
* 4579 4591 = -1.1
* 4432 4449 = -1.0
